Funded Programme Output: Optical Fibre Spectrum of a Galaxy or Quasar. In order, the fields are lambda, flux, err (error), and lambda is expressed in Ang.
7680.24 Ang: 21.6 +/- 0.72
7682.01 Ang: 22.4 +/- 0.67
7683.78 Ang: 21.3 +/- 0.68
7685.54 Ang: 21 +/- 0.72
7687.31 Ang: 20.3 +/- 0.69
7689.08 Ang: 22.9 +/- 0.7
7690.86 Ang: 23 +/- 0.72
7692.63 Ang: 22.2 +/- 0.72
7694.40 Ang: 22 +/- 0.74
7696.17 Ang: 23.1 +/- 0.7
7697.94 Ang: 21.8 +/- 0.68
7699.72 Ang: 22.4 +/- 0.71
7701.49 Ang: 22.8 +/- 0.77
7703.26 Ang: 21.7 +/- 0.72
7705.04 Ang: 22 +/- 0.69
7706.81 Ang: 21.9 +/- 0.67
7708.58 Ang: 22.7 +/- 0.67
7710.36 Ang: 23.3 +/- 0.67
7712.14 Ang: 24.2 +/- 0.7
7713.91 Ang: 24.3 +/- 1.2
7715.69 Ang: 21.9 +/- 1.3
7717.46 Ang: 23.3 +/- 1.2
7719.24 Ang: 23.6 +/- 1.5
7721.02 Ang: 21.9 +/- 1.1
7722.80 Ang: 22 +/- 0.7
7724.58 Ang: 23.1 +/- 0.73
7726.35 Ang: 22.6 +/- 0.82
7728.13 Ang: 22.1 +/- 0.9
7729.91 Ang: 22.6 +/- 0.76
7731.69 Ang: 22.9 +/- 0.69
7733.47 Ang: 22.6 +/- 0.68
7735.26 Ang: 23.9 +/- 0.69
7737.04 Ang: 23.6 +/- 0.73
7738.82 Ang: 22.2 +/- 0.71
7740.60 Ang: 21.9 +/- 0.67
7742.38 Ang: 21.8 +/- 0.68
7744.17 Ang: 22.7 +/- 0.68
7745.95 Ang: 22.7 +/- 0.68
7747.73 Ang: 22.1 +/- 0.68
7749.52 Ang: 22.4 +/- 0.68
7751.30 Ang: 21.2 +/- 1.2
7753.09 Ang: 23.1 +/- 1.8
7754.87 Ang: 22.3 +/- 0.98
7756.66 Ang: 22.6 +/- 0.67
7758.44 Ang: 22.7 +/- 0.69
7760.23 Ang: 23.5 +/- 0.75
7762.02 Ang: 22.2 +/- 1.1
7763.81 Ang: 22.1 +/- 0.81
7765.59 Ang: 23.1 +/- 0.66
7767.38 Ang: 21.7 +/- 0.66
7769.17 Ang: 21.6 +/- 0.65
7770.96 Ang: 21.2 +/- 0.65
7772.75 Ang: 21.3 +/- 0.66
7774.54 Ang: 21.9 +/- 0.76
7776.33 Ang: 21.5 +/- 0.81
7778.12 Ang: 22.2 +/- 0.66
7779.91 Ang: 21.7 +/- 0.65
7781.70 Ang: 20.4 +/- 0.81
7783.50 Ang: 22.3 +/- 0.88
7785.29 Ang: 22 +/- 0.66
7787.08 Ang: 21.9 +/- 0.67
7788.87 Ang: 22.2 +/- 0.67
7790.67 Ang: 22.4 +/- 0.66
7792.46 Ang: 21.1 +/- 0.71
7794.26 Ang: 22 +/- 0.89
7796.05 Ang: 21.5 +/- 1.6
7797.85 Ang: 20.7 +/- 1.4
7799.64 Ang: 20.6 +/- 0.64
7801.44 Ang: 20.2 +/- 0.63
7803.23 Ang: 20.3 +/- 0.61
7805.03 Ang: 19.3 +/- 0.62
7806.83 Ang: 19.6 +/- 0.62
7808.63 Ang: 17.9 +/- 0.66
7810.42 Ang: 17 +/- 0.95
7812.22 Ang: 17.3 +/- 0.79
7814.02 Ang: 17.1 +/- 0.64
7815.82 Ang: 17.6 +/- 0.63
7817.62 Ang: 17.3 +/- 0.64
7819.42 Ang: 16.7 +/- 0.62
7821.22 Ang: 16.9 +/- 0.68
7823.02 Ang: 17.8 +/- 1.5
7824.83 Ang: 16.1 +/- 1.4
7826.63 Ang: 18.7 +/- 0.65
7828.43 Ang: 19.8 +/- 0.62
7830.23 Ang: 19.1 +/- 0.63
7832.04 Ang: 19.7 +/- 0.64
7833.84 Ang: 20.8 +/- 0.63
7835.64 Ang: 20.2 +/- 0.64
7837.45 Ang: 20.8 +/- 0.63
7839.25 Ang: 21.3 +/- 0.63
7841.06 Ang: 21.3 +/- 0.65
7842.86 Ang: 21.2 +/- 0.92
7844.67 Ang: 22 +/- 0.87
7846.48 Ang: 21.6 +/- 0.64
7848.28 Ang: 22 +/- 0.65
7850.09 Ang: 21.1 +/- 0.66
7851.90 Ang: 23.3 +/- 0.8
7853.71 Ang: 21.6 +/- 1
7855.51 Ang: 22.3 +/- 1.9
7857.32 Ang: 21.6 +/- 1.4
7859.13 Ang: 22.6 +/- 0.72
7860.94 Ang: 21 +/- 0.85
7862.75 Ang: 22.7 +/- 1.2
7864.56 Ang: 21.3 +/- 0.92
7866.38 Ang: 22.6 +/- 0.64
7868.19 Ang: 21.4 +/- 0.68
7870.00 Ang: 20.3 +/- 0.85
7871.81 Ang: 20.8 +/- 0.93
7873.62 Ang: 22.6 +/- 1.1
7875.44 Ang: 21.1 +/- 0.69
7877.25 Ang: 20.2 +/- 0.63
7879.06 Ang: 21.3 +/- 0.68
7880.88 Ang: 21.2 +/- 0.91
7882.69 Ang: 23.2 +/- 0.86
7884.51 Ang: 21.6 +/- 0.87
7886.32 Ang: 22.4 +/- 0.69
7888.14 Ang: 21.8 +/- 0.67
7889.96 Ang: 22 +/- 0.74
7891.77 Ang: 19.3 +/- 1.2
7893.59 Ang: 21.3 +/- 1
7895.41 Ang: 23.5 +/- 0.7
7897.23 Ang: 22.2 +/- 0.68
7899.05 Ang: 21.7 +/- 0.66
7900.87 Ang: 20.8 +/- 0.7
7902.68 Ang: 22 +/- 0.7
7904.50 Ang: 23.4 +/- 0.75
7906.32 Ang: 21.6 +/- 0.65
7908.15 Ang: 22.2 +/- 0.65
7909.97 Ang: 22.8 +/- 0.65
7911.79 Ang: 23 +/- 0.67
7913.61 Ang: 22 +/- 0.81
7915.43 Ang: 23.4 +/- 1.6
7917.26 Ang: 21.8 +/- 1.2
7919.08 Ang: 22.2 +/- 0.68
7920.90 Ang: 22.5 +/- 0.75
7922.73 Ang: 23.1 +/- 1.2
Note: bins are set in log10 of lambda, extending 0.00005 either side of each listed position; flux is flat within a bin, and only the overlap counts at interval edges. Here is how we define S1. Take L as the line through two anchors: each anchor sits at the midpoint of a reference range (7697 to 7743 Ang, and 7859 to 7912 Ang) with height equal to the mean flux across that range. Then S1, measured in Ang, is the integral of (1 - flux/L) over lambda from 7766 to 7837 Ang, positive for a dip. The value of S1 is 7.1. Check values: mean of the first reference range 22.7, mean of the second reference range 21.8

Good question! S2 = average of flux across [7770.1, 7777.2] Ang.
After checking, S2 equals 21.5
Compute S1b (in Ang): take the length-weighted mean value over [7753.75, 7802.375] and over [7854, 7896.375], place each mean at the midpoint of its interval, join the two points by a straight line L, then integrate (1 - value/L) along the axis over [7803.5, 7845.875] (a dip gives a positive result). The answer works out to 5.4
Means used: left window 21.8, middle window 19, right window 21.7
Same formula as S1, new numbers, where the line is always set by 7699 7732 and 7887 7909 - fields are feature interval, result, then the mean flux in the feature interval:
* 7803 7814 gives 1.93 Ang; 18.3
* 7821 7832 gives 1.93 Ang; 18.3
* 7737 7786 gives 0.79 Ang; 22.1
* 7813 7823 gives 2.26 Ang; 17.2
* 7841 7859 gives 0.15 Ang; 21.9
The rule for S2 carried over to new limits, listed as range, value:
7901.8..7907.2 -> 22.3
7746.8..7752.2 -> 21.9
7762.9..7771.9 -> 21.9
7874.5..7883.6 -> 21.4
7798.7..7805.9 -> 20.1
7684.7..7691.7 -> 21.8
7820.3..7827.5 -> 17.4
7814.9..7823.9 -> 17.3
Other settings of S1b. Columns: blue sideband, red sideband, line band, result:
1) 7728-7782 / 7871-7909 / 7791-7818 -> 3.3 Ang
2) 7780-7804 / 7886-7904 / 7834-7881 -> 0.2 Ang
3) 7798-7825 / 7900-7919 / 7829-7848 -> -1.4 Ang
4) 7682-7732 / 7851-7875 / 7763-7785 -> 0.4 Ang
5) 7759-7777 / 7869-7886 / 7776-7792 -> 0.1 Ang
